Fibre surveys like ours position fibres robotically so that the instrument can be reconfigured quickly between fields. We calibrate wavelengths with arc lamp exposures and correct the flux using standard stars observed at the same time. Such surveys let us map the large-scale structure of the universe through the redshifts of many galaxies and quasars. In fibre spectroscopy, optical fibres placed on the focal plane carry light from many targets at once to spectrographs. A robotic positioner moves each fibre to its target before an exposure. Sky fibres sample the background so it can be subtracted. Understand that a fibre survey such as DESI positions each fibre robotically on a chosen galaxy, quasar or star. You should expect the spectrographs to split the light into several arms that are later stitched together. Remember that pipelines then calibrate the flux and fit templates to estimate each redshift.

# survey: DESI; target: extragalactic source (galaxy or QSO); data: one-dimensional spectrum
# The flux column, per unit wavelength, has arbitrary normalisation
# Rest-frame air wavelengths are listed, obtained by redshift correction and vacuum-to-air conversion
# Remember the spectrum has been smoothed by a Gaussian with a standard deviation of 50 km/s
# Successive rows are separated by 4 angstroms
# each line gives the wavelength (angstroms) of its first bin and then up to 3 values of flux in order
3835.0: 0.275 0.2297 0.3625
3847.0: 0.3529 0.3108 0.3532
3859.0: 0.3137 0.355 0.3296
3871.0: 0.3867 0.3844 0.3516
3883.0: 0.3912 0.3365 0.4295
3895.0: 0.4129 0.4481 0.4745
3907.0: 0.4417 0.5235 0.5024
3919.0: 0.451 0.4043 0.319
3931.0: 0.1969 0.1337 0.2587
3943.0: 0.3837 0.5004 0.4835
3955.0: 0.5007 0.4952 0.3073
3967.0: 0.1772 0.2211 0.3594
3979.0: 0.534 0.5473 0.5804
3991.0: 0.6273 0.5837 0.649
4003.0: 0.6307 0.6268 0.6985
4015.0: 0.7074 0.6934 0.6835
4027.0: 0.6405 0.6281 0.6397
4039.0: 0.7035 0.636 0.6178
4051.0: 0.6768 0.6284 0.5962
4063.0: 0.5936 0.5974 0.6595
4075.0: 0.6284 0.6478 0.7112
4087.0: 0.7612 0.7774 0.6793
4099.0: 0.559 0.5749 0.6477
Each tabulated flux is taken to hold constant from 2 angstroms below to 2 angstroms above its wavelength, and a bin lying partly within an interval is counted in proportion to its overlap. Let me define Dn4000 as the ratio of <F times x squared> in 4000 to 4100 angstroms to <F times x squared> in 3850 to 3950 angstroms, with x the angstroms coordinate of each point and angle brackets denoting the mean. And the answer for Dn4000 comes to 1.88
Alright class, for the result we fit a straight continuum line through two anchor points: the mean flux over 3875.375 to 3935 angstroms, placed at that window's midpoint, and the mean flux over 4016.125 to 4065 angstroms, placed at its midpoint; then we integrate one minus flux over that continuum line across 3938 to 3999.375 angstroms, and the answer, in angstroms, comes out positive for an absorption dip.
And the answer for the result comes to 8.1 angstroms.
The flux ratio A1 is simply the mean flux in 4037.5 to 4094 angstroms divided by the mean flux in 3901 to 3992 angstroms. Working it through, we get 1.62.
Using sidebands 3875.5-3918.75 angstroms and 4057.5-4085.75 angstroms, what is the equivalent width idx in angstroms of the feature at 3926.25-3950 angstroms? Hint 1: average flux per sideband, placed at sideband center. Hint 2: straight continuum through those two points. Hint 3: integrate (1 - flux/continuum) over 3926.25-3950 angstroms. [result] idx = 8.7 angstroms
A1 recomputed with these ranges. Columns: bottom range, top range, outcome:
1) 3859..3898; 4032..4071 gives 1.69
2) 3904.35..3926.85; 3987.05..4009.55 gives 1.37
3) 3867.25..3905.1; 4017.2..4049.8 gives 1.65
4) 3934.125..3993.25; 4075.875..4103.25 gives 1.64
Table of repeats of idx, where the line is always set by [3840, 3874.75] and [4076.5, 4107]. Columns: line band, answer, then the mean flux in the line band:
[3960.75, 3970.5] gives 4.9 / 0.245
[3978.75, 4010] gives -4.0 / 0.604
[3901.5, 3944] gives 5.9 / 0.37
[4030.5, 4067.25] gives -1.4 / 0.634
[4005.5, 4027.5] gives -4.4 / 0.678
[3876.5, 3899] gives -0.2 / 0.39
